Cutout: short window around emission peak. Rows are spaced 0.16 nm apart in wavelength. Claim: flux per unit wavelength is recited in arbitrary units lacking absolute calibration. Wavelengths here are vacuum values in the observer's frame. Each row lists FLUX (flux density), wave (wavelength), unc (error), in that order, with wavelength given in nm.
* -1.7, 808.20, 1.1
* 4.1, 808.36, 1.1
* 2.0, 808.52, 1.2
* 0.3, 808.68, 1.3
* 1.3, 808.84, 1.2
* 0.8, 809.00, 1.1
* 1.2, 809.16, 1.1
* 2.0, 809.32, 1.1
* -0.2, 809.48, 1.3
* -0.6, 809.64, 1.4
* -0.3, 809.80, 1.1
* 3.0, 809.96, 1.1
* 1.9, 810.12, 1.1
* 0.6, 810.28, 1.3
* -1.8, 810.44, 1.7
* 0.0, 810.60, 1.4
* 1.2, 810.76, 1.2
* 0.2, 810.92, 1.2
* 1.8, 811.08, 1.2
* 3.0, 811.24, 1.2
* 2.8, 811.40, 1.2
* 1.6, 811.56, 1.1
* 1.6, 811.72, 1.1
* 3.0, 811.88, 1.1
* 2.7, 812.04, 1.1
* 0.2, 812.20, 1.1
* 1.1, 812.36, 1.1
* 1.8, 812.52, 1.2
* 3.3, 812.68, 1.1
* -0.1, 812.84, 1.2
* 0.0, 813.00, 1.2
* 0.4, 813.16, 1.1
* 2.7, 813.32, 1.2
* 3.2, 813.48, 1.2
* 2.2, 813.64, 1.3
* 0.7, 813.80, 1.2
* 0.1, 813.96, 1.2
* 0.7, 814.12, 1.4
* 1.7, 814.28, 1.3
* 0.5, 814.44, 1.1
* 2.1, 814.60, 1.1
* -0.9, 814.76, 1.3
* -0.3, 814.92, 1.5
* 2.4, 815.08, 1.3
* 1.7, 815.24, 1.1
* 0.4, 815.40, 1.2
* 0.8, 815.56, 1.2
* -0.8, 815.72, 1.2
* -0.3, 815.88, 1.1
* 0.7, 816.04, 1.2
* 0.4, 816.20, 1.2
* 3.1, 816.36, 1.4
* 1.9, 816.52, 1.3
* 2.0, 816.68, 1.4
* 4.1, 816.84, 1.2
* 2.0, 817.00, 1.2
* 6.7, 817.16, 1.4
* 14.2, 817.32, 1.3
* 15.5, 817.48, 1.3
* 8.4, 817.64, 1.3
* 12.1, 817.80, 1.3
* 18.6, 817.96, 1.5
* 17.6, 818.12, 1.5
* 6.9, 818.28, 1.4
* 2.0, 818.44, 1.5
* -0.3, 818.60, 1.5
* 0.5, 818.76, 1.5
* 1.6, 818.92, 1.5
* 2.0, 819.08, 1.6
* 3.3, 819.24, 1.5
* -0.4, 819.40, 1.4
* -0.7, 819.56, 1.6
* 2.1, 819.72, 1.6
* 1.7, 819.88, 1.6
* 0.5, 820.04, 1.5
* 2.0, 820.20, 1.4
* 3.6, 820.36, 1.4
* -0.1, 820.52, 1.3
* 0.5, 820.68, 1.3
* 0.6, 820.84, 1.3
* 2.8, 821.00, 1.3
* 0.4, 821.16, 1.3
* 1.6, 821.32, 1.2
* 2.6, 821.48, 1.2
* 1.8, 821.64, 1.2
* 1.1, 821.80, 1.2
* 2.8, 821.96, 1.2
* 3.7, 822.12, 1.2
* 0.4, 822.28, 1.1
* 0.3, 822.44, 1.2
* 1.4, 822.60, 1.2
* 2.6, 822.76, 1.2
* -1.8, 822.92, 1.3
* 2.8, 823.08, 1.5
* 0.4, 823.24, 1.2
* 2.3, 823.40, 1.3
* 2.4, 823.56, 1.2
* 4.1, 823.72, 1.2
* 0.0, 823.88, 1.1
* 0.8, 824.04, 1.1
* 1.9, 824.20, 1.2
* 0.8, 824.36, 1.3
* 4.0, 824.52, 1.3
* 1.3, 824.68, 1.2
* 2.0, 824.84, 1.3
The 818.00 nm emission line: [O II]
